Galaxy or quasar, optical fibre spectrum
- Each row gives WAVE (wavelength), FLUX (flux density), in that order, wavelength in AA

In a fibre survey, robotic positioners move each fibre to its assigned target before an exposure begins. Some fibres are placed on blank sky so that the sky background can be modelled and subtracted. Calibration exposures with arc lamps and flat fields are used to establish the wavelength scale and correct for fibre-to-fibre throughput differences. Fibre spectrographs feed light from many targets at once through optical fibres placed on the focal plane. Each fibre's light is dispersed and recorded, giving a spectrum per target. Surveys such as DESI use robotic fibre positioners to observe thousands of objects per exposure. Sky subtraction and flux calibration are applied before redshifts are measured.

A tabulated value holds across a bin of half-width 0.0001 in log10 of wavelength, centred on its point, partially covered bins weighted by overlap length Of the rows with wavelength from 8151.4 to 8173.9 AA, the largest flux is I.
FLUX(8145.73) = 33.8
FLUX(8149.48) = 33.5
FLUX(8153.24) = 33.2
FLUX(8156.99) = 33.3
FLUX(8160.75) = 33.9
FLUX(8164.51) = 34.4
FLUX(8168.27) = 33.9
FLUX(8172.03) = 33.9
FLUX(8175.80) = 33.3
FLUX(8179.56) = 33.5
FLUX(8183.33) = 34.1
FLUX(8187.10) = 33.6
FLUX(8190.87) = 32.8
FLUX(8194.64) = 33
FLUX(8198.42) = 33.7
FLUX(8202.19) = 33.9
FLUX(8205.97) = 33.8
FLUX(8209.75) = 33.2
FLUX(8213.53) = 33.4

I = 34.4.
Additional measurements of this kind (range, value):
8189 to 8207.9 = 33.9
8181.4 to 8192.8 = 34.1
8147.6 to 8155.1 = 33.5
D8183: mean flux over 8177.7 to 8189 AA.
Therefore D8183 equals 33.7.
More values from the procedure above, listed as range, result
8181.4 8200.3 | 33.4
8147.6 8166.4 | 33.7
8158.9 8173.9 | 34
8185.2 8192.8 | 33.2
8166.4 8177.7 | 33.7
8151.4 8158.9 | 33.3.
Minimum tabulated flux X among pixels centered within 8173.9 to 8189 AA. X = 33.3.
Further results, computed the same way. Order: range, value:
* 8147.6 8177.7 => 33.2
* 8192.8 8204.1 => 33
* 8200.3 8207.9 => 33.8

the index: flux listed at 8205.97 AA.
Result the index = 33.8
